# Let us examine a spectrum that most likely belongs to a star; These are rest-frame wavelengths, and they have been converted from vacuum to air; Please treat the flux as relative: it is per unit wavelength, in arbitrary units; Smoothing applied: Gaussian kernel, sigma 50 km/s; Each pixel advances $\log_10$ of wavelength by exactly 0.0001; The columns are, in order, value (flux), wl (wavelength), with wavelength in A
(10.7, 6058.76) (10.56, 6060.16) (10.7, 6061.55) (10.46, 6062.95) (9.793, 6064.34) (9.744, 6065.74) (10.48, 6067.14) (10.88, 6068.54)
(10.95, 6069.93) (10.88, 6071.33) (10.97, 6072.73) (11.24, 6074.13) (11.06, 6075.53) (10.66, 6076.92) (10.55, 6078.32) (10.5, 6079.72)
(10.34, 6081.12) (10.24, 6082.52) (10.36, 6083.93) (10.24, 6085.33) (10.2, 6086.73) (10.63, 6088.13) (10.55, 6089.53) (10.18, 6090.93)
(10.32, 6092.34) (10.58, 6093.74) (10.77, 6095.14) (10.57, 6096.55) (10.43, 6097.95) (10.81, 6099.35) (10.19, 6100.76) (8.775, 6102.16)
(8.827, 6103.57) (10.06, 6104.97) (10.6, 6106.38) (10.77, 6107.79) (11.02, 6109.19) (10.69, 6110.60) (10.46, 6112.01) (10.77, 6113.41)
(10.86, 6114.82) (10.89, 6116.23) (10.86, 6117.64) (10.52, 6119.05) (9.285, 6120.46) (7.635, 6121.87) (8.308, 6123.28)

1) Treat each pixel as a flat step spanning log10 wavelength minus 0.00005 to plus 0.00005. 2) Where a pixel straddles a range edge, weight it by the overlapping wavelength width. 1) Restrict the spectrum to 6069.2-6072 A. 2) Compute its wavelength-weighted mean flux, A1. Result 10.9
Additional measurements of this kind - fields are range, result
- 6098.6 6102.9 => 9.92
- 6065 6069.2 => 10.3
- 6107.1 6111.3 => 10.8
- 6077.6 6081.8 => 10.5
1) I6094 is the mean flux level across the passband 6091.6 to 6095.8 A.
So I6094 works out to 10.5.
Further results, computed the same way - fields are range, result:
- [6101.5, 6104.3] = 8.82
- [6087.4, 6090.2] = 10.6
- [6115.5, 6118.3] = 10.9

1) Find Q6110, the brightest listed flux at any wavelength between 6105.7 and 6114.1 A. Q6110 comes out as 11.02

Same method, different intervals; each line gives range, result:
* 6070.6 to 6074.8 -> 11.24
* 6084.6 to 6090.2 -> 10.63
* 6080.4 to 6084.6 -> 10.36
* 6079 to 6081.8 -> 10.5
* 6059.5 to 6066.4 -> 10.7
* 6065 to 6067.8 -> 10.48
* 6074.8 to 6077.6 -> 11.06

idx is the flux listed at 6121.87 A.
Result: 7.635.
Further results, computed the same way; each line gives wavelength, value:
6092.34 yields 10.32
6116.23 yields 10.89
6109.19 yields 11.02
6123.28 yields 8.308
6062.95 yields 10.46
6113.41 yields 10.77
